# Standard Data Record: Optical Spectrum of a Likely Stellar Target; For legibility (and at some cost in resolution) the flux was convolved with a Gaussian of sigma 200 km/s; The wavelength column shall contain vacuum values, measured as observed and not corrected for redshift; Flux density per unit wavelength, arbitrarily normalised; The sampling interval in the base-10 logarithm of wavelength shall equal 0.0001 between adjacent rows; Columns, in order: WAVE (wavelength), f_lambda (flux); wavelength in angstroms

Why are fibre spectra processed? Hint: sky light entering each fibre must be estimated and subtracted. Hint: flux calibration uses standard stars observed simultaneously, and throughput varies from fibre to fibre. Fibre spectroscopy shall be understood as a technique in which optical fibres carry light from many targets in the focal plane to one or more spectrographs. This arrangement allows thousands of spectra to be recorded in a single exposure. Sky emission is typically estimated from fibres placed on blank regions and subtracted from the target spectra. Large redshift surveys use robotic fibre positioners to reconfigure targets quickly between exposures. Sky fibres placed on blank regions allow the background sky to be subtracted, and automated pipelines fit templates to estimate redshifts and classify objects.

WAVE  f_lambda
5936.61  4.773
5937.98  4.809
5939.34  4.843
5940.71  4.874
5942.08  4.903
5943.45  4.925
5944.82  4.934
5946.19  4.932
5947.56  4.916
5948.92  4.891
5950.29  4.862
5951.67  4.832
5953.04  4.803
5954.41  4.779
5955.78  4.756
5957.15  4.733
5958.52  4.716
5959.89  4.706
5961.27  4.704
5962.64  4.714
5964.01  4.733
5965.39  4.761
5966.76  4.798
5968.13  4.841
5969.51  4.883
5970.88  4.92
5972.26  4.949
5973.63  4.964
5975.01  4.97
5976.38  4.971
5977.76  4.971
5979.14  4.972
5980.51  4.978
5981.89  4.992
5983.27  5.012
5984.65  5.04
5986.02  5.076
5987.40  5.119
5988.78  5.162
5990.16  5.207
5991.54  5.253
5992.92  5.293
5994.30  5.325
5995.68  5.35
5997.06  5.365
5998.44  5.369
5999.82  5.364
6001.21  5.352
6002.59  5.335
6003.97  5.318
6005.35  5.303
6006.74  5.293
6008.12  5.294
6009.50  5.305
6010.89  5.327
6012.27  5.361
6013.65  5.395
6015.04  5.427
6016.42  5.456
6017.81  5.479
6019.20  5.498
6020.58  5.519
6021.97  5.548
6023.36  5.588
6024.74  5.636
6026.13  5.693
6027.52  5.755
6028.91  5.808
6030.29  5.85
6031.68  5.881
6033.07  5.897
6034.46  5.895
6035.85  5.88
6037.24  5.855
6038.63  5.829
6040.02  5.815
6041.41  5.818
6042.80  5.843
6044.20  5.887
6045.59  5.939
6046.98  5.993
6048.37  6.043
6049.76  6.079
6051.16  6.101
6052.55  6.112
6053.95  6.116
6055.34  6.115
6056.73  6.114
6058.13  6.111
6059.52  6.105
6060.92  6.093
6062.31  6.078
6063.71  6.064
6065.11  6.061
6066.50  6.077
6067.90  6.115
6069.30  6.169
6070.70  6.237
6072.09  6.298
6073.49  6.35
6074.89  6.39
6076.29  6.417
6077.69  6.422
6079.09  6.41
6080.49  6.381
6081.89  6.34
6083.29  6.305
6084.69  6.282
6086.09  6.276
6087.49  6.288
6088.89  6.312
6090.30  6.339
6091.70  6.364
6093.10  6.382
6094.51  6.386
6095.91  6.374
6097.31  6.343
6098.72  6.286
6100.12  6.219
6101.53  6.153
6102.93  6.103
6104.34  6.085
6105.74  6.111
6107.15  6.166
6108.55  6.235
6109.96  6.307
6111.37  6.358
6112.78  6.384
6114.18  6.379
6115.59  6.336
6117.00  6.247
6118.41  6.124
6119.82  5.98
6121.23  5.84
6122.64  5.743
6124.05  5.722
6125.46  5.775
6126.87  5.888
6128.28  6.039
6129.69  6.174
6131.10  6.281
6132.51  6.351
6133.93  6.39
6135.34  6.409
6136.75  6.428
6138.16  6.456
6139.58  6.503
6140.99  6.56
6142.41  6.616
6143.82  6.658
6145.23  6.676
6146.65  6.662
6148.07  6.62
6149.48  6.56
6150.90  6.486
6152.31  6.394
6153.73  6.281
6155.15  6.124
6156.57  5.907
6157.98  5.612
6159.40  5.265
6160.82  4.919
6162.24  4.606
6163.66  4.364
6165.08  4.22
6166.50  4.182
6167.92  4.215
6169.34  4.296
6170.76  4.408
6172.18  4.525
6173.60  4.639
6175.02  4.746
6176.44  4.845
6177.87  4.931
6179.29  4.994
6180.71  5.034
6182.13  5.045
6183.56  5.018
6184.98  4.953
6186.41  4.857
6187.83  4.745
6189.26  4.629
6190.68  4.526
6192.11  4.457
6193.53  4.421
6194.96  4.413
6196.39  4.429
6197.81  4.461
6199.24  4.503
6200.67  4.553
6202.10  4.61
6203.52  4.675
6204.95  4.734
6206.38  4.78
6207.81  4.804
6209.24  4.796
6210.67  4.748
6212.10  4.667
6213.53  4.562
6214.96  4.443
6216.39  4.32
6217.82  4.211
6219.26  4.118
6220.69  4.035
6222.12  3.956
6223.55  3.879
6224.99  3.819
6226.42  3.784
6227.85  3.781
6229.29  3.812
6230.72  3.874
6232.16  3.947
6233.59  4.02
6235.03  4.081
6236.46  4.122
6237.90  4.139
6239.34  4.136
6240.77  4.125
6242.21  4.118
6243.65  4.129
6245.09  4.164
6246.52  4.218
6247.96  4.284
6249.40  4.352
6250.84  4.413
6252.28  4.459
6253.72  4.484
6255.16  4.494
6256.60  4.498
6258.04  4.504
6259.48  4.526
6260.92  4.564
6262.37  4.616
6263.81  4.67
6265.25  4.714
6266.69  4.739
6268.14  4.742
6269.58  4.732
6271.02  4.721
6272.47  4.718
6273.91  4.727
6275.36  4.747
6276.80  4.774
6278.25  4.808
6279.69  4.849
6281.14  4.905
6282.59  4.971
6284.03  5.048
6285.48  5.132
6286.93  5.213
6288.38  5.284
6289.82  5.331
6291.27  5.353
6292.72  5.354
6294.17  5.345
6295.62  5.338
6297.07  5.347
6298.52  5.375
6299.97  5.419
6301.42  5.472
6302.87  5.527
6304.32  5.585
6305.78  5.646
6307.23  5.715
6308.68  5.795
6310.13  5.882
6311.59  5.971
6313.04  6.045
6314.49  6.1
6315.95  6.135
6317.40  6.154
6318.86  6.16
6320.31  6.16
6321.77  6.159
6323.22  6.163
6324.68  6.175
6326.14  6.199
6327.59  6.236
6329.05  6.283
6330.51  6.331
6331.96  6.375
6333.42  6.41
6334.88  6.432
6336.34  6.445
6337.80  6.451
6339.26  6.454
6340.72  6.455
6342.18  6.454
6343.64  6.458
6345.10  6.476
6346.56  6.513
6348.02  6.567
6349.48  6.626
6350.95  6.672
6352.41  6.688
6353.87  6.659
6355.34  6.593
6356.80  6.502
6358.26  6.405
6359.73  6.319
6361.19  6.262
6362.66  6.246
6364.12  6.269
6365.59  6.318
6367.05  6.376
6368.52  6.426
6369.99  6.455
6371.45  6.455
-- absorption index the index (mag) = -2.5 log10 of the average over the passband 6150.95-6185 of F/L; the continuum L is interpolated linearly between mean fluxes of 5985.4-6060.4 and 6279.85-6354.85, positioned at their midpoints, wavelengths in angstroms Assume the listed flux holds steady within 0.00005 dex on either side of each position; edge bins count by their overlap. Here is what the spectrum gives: 0.16 mag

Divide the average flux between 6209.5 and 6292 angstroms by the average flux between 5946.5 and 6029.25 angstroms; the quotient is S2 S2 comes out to 0.87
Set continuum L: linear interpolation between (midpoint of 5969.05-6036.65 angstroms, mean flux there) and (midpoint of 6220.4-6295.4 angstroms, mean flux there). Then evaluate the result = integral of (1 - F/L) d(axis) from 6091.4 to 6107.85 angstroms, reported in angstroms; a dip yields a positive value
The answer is -4.0 angstroms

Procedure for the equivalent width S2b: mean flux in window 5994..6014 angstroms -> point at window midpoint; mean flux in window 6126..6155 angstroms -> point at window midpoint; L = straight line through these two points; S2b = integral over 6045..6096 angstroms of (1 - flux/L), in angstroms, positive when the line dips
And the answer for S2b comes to -3.1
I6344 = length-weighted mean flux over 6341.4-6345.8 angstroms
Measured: 6.46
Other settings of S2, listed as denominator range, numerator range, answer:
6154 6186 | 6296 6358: 1.27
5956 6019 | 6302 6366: 1.23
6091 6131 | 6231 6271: 0.71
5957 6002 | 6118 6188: 1.12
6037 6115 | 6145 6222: 0.79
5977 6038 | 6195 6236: 0.80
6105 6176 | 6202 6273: 0.75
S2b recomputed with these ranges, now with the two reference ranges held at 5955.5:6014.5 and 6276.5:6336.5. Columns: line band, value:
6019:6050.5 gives -3.9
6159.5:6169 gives 1.7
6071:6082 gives -2.3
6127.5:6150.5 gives -4.6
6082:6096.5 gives -2.9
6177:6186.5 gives 0.8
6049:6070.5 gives -3.6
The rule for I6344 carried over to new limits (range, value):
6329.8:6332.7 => 6.37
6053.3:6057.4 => 6.13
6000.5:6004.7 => 5.33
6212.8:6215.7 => 4.51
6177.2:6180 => 4.97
